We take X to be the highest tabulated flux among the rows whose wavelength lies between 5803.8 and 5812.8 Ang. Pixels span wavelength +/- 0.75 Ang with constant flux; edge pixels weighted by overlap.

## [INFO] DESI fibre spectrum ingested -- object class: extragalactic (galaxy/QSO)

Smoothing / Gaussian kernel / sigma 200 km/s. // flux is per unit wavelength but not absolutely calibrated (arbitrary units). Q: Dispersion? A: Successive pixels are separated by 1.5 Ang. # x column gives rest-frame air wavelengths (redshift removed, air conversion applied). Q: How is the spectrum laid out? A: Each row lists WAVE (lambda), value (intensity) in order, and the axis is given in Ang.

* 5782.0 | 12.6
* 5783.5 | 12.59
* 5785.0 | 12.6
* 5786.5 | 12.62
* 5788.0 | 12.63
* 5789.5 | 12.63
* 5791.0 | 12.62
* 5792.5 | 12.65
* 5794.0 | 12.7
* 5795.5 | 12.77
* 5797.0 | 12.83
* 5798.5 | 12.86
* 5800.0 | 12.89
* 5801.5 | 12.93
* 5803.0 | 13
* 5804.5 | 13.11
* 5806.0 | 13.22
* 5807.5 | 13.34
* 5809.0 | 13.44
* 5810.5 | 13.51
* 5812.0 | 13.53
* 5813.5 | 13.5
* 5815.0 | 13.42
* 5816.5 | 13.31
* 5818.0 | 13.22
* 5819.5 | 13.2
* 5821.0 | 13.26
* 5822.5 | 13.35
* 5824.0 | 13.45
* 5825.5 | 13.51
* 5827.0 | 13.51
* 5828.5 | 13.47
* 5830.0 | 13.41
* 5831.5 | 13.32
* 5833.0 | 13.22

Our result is 13.53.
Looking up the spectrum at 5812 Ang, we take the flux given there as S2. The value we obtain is 13.53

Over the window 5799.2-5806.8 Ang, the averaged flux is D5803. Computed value 13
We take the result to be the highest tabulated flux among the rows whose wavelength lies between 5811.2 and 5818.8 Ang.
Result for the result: 13.53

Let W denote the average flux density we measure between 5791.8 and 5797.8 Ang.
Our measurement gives 12.7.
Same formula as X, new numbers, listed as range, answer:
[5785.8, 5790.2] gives 12.63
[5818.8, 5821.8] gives 13.26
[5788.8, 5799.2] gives 12.86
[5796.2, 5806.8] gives 13.22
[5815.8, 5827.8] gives 13.51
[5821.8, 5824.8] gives 13.45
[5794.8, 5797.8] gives 12.83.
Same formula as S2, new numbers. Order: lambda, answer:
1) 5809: 13.44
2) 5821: 13.26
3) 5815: 13.42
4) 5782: 12.6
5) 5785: 12.6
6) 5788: 12.63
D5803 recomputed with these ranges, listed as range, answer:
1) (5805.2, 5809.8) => 13.3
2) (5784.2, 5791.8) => 12.6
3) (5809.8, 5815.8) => 13.5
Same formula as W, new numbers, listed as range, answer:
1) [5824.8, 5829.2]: 13.5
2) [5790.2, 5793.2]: 12.6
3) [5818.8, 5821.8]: 13.2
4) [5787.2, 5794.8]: 12.6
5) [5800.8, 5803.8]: 13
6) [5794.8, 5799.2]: 12.8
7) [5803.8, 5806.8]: 13.2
